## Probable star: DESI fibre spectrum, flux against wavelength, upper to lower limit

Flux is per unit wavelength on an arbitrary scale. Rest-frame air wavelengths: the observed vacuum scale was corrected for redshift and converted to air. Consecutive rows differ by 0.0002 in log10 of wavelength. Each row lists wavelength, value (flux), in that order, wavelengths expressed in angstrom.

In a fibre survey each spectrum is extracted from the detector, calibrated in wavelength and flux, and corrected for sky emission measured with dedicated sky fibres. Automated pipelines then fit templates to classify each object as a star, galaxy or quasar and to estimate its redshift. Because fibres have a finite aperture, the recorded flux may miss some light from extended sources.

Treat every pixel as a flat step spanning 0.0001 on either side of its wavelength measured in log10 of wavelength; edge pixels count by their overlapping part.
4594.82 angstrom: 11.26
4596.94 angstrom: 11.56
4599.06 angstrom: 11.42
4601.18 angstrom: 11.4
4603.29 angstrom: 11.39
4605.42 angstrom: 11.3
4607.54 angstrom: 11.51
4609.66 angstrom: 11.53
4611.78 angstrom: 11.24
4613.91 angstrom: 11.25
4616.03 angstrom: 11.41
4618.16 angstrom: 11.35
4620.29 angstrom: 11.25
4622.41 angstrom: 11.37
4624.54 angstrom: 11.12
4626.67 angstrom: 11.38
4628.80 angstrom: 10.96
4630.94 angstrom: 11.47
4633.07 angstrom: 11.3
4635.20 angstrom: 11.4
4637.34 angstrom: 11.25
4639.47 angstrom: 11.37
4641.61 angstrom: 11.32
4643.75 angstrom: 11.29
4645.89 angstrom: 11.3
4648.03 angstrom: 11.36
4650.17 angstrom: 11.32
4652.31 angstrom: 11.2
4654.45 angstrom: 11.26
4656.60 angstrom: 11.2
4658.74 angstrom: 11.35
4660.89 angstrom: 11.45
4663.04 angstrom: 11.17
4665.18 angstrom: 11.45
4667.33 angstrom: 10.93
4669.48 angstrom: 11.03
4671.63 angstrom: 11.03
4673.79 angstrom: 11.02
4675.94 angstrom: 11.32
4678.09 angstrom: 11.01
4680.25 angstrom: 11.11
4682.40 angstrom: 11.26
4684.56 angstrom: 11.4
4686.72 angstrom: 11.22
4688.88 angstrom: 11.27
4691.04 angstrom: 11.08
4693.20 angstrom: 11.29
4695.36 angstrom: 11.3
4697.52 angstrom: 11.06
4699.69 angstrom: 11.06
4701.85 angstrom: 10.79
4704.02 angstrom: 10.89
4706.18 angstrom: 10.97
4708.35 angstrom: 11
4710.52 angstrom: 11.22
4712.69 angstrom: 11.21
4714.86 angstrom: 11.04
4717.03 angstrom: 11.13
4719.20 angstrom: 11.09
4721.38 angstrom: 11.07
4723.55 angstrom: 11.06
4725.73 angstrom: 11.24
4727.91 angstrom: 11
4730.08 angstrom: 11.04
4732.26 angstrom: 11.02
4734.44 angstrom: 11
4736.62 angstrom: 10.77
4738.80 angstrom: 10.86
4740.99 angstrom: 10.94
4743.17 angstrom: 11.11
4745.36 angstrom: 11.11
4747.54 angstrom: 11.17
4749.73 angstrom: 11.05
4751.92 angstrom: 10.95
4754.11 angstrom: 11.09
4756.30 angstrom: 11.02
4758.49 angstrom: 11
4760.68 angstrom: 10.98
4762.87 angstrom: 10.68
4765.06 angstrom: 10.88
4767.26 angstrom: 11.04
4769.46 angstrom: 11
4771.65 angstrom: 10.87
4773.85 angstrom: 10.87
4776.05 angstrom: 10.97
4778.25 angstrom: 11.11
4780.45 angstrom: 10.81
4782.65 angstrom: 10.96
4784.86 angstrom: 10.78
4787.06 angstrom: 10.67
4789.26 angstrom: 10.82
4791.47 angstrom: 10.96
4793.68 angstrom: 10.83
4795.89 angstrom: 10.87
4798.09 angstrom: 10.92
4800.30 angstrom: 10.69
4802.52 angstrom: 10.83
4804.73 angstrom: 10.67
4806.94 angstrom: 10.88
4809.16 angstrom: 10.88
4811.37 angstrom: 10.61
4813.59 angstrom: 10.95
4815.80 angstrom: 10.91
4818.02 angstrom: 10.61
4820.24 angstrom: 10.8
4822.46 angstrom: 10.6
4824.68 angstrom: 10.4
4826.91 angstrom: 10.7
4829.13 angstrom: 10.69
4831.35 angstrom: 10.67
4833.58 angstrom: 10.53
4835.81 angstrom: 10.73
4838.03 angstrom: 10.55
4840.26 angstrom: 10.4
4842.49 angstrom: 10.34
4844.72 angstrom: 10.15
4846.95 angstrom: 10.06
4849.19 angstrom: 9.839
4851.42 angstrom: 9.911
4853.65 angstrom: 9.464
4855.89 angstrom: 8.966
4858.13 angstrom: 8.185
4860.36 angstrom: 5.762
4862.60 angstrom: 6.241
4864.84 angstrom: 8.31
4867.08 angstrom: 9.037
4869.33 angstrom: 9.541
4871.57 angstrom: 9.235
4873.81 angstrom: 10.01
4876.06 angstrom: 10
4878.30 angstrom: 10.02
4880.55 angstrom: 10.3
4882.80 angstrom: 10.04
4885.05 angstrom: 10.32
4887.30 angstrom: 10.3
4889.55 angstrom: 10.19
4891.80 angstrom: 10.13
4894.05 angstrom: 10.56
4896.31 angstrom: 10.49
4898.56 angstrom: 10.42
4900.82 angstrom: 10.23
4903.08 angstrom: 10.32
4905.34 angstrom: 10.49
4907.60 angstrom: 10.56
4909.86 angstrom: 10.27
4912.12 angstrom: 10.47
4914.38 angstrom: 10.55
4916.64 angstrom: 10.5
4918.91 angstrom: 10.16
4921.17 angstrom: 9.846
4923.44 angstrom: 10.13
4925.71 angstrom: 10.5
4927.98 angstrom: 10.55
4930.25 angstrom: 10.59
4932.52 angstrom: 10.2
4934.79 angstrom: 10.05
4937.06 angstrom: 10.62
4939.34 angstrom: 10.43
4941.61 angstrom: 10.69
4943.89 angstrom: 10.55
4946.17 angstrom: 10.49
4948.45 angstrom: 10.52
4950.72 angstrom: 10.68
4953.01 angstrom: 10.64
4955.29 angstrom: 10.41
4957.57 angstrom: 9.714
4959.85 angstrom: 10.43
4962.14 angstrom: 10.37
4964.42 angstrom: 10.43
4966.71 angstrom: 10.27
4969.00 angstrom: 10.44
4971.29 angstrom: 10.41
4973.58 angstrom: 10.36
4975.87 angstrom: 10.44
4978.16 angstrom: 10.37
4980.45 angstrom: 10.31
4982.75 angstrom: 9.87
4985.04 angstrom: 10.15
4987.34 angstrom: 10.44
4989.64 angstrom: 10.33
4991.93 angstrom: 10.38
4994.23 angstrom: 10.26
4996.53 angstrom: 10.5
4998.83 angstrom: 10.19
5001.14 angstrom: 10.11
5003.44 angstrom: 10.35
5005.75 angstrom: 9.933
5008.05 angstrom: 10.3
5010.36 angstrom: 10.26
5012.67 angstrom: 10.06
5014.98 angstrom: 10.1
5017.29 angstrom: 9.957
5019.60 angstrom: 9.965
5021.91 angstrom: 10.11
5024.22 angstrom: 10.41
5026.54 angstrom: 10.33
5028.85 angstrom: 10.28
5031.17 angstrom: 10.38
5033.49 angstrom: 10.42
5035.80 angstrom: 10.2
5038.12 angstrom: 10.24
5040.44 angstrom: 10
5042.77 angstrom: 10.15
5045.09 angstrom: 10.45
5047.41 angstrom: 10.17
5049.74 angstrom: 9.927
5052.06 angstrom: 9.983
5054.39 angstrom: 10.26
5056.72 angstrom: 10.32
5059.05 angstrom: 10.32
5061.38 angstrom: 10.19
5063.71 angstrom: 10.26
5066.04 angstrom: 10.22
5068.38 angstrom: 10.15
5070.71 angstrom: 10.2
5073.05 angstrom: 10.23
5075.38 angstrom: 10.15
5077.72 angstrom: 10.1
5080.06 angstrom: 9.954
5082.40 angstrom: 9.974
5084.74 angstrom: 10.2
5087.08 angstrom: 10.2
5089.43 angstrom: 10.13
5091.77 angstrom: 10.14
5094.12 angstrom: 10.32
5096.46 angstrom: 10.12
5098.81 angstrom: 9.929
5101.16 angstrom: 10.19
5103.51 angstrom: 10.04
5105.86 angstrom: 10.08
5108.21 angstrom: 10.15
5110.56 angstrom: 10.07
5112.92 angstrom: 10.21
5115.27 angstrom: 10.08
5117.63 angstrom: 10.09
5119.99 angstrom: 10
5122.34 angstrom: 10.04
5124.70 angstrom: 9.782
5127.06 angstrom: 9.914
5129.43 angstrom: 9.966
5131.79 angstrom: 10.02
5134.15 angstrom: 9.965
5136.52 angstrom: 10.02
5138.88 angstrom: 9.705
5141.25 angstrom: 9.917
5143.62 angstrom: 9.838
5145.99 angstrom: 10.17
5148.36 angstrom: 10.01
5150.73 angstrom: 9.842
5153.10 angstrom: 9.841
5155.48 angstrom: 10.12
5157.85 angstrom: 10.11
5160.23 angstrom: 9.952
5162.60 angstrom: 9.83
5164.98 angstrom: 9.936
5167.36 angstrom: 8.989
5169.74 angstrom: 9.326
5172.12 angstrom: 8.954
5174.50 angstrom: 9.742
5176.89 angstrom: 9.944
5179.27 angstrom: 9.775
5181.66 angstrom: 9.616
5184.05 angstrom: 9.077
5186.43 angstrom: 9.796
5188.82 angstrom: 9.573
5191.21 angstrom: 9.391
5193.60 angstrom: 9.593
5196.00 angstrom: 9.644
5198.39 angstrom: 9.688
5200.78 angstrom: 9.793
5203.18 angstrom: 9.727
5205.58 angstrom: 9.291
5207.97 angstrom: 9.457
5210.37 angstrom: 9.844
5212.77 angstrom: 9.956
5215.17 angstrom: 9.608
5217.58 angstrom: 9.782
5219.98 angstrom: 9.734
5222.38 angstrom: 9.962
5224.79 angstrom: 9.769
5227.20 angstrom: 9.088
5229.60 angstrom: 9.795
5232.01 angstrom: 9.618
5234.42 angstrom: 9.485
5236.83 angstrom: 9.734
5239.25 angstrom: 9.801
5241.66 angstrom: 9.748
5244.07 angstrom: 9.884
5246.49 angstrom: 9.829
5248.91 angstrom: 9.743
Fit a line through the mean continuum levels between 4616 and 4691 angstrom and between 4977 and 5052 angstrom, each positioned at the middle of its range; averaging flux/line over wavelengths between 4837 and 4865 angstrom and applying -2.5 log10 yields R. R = 0.173 mag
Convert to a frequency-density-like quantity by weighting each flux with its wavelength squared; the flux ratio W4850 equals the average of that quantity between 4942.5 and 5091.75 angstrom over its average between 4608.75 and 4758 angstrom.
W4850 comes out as 1.05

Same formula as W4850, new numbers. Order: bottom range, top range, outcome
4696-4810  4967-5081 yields 1.04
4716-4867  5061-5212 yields 1.08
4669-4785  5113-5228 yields 1.06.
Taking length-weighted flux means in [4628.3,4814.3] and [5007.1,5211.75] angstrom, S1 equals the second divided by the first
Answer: 0.90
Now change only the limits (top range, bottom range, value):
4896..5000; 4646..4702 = 0.93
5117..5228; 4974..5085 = 0.96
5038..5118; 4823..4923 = 1.02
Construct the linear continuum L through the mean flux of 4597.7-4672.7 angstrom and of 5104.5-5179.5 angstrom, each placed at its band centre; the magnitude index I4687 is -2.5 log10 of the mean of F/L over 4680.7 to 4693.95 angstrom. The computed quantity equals -0.01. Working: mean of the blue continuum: 11.3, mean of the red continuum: 9.89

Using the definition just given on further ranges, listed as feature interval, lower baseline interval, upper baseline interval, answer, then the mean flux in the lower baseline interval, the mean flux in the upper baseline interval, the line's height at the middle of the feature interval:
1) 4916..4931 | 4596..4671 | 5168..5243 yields 0.02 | 11.3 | 9.62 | 10.5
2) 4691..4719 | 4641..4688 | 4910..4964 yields 0.00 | 11.2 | 10.4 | 11.1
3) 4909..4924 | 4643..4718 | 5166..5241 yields 0.02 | 11.2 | 9.6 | 10.5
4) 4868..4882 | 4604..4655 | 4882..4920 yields 0.06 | 11.3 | 10.4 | 10.4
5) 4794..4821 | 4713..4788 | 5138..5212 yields 0.00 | 11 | 9.69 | 10.8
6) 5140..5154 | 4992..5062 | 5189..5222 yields -0.01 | 10.2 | 9.66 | 9.84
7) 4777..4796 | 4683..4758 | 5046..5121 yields 0.00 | 11.1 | 10.1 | 10.9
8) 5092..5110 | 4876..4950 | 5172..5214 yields -0.03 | 10.4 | 9.62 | 9.86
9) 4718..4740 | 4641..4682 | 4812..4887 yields -0.03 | 11.2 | 9.83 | 10.7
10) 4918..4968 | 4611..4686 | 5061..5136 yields 0.01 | 11.3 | 10.1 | 10.5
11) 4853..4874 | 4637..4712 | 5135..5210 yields 0.26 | 11.2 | 9.7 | 10.6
